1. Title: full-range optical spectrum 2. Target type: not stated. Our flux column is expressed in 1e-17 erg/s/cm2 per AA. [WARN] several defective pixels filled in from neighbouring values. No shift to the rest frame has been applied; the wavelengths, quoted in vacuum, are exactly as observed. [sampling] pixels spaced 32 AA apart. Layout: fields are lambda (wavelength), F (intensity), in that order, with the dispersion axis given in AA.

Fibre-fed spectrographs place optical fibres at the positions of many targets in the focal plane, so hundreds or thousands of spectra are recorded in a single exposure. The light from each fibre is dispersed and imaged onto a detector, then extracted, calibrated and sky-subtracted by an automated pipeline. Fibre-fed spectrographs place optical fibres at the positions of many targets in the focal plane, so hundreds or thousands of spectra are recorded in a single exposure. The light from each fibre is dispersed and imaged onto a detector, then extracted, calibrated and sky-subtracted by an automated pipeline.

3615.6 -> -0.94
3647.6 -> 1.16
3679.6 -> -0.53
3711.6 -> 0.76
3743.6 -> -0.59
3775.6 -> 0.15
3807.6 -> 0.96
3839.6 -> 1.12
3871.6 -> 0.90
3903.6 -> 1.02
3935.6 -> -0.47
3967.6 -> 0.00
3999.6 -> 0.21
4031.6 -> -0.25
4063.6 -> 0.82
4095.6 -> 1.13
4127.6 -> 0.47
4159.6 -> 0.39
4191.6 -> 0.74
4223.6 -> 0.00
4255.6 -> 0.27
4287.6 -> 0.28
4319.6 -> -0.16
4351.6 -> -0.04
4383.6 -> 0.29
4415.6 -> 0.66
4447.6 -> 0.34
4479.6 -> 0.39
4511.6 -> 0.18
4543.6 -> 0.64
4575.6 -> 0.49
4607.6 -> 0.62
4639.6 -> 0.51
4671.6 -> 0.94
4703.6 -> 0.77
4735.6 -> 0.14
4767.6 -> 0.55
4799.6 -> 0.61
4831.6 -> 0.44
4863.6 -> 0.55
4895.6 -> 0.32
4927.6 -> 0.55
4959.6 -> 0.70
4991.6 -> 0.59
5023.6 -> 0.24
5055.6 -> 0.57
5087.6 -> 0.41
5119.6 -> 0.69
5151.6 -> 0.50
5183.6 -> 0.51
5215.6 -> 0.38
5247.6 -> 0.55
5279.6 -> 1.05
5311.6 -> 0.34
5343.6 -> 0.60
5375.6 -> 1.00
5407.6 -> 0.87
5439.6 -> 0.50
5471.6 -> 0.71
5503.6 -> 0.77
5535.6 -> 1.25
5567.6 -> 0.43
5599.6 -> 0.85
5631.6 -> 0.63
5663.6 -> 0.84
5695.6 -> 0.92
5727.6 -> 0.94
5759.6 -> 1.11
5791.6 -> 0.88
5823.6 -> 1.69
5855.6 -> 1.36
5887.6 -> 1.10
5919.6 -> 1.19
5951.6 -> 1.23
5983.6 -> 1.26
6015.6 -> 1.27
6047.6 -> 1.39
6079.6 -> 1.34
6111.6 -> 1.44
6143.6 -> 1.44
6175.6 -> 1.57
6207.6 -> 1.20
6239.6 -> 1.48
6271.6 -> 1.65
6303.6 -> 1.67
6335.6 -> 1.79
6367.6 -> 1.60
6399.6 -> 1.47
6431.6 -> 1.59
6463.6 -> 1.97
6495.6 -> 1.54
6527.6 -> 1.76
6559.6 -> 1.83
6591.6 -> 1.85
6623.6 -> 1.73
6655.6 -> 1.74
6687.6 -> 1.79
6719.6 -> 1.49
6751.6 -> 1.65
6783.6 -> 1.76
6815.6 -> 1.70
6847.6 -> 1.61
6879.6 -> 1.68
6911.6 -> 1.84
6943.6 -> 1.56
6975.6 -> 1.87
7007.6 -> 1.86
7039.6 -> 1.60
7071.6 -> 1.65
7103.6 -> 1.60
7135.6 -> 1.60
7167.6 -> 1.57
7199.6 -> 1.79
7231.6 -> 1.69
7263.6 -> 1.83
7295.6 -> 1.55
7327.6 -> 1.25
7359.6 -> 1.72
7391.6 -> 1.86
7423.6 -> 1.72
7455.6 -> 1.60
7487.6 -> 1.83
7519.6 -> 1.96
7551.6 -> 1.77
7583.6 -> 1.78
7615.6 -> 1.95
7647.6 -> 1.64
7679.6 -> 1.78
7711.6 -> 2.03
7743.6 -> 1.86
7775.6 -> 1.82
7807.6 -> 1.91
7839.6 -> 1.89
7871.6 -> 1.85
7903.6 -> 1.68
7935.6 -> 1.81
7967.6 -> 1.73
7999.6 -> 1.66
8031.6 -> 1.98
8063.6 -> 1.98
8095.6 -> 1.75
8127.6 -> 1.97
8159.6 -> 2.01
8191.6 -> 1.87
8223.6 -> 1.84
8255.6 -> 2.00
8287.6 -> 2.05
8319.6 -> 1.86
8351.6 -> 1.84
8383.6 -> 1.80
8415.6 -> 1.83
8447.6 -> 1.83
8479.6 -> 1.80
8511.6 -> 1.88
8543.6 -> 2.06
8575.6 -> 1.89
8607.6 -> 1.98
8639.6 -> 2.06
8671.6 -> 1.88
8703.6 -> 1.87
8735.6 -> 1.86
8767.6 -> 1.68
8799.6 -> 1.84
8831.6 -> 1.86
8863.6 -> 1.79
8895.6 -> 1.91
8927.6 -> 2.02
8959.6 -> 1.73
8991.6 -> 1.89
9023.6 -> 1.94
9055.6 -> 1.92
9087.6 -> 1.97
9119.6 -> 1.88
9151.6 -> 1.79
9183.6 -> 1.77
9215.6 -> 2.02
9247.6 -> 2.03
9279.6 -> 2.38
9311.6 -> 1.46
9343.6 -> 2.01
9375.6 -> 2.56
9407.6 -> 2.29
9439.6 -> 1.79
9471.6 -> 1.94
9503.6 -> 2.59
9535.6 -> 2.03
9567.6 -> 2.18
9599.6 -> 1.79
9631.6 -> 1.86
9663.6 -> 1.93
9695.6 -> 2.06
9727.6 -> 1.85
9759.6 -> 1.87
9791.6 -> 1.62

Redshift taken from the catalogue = 0.41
